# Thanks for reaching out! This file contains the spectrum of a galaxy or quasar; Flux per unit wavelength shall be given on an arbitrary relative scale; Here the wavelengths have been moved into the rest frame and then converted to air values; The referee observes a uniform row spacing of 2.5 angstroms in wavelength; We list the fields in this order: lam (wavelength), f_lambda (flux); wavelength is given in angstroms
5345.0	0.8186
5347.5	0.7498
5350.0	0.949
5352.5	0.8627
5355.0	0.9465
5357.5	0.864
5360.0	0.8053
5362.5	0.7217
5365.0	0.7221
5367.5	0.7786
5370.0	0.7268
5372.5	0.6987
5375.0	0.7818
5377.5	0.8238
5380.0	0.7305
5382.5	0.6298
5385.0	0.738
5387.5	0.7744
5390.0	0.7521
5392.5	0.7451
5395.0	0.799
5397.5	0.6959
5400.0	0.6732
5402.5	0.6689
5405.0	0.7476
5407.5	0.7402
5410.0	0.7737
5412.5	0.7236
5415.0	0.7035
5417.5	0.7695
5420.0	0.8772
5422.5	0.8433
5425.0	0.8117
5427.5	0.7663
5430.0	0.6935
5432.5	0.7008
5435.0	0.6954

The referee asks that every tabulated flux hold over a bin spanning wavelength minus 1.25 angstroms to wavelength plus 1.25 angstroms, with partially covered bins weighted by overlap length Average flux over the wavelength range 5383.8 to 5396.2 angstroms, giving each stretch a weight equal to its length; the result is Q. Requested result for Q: 0.762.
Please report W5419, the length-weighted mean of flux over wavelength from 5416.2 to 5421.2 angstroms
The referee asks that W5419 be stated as 0.822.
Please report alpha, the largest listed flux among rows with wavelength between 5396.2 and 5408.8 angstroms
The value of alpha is 0.7476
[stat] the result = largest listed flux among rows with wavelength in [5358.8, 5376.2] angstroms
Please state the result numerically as 0.8053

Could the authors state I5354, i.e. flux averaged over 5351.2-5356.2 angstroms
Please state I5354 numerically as 0.905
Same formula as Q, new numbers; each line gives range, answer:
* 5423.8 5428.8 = 0.788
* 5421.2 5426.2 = 0.828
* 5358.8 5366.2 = 0.75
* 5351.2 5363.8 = 0.84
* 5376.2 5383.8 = 0.728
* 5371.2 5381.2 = 0.759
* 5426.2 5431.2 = 0.731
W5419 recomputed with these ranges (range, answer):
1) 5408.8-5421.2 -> 0.769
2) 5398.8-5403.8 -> 0.672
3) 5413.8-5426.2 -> 0.801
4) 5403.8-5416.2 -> 0.738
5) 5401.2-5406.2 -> 0.708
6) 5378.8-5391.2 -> 0.725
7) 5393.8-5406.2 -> 0.716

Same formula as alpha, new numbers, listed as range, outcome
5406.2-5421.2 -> 0.8772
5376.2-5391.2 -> 0.8238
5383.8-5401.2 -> 0.799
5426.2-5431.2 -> 0.7663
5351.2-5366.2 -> 0.9465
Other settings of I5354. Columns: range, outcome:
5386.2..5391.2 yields 0.763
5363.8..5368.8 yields 0.75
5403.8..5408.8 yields 0.744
